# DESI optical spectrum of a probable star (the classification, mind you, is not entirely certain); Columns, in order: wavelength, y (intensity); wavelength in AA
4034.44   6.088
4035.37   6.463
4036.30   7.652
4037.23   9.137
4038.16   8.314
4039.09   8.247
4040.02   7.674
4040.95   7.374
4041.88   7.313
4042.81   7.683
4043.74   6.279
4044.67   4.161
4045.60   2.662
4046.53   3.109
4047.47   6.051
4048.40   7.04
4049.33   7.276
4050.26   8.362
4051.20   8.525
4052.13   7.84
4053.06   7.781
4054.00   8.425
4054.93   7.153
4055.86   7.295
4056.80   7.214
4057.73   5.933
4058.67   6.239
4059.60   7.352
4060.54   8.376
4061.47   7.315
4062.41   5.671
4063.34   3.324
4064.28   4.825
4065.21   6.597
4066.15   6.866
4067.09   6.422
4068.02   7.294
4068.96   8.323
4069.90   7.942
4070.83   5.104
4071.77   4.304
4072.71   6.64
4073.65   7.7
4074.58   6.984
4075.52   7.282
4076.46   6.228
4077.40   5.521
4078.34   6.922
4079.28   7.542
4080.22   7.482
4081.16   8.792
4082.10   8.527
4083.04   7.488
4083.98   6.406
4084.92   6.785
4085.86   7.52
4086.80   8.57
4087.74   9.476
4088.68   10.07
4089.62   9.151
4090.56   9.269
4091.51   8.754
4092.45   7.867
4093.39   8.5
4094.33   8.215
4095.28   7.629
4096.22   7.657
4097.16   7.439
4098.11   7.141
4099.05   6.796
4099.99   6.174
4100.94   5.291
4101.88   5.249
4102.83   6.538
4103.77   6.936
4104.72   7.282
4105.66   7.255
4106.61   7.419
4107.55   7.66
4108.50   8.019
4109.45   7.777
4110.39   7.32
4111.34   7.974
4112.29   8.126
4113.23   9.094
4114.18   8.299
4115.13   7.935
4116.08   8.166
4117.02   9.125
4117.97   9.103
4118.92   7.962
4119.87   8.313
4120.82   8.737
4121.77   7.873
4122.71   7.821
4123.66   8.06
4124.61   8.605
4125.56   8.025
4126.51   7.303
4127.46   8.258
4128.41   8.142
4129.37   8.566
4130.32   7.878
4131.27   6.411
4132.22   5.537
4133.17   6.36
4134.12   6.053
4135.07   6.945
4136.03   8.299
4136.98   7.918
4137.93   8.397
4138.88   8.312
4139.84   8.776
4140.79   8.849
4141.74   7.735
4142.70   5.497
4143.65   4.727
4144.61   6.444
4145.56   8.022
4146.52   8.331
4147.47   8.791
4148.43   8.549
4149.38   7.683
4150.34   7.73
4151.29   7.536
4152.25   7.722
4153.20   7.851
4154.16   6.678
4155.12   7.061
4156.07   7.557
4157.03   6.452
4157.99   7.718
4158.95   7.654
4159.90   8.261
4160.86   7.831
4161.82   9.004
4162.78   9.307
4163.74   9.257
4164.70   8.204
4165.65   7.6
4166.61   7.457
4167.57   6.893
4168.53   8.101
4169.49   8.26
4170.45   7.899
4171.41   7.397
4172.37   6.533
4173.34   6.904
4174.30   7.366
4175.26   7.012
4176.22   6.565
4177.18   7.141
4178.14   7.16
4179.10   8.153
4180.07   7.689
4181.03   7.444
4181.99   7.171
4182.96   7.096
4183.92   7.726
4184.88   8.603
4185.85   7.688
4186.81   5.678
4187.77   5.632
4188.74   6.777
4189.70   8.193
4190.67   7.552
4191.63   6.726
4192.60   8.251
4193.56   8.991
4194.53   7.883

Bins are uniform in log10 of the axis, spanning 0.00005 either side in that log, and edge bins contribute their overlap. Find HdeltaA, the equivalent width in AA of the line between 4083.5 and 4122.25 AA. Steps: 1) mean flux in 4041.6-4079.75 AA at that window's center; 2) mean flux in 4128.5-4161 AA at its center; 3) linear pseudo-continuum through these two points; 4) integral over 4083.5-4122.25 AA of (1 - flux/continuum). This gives -4.32 AA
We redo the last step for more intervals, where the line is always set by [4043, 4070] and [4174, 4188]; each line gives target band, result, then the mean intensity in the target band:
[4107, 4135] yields -3.8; 7.87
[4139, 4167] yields -2.6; 7.74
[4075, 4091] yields -2.6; 7.82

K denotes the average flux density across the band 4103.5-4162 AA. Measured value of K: 7.73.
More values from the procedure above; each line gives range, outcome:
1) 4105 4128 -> 8.09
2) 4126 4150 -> 7.51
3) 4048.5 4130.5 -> 7.5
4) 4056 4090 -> 7.06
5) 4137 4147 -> 7.53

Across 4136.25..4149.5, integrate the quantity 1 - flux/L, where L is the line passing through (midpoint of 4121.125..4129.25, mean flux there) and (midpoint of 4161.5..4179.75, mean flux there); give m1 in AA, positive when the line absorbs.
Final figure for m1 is 0.3 AA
